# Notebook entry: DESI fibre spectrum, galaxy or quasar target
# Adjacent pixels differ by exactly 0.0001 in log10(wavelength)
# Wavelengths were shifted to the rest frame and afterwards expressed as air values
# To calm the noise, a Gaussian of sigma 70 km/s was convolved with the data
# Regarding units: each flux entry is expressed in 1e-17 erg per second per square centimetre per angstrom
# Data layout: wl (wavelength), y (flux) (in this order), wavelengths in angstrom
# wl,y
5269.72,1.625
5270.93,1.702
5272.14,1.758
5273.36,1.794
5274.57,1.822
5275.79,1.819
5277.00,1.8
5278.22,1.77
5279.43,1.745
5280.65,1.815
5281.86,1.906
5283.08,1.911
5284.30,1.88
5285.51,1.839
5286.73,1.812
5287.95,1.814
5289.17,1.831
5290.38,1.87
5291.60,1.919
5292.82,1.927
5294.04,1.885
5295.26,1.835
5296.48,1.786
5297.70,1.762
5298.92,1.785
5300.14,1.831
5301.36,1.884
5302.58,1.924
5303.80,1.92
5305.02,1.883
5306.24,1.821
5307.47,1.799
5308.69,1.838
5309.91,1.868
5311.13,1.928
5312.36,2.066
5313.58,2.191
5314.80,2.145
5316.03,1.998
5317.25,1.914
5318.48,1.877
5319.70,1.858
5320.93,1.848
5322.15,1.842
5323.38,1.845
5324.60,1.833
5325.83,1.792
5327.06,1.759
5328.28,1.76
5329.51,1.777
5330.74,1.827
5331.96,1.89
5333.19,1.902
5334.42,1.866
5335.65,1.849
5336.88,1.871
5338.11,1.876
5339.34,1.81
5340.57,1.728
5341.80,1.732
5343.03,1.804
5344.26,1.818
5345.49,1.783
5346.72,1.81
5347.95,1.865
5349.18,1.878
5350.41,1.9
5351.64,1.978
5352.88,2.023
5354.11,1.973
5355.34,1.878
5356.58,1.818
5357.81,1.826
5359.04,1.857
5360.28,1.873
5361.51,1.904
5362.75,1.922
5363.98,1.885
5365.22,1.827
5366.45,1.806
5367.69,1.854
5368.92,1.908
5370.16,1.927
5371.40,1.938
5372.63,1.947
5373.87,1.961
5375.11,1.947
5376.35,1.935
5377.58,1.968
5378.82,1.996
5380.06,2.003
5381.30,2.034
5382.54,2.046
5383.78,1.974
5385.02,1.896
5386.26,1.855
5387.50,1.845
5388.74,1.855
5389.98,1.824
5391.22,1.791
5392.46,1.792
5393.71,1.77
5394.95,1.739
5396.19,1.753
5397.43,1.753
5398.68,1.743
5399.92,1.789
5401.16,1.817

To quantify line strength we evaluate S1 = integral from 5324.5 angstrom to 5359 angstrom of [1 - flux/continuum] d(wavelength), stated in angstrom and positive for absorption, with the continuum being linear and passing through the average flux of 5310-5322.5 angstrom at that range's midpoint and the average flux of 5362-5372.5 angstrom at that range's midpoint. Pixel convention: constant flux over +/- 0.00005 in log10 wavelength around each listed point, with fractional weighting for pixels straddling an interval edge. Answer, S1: 1.5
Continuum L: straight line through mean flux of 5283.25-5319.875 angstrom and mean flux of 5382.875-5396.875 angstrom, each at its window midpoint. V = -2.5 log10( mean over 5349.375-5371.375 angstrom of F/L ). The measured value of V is -0.02 mag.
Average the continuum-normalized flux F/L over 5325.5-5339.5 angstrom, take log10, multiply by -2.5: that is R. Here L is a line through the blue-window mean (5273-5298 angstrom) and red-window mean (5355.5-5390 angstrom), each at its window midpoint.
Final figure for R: 0.025 mag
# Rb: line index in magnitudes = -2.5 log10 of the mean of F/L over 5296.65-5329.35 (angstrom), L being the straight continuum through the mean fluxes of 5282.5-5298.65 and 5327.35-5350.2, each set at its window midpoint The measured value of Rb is -0.02 mag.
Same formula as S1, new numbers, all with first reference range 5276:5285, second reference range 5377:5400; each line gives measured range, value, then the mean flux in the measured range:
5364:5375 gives -0.2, 1.9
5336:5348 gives 0.3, 1.81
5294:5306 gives -0.1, 1.85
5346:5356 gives -0.3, 1.91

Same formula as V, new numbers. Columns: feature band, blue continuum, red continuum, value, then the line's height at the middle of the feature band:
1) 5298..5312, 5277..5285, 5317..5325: -0.01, 1.85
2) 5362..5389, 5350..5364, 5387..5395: -0.04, 1.85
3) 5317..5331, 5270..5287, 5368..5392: 0.02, 1.86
